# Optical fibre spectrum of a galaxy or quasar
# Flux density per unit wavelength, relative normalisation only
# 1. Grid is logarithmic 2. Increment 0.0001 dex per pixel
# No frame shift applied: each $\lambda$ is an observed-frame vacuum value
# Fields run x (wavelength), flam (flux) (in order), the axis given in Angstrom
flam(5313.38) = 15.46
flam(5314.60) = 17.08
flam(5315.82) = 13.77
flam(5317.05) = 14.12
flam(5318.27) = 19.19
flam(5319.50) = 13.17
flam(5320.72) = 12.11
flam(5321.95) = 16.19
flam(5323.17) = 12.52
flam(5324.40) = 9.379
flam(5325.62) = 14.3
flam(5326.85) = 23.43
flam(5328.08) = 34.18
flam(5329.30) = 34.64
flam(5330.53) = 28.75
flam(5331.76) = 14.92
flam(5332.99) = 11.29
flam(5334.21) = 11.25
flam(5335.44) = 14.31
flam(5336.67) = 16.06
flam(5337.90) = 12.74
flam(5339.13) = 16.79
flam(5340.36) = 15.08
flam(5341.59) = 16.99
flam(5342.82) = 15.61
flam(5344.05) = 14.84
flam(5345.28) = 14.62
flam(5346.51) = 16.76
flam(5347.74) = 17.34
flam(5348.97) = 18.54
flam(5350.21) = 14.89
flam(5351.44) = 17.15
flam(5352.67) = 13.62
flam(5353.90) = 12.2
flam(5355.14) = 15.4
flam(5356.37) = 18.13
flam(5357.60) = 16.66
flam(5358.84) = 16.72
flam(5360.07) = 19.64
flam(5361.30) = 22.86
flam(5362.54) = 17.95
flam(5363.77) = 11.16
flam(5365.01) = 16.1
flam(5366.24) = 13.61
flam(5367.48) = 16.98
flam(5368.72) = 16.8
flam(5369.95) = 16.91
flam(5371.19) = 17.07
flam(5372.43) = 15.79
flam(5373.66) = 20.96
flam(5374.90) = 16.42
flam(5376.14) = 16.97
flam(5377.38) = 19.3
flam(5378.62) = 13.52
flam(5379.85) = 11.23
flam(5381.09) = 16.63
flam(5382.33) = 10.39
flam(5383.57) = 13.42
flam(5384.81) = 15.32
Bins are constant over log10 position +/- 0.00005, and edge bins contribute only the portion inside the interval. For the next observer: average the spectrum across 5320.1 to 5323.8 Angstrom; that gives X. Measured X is 13.6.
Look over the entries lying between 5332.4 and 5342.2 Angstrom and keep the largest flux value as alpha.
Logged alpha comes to 16.99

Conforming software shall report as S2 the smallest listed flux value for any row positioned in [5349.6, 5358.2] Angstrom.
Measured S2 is 12.2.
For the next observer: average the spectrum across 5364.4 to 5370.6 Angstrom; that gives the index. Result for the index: 16.1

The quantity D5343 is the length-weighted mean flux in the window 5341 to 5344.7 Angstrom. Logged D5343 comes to 15.8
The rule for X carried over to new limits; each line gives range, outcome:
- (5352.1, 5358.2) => 15.2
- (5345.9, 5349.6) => 17.5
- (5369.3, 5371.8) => 17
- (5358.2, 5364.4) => 17.7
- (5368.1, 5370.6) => 16.9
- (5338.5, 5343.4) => 16.1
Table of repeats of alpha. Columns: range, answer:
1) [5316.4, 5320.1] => 19.19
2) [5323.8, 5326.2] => 14.3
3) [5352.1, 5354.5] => 13.62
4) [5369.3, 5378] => 20.96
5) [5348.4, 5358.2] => 18.54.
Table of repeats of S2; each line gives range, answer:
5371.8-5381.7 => 11.23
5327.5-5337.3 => 11.25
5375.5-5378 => 16.97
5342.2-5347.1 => 14.62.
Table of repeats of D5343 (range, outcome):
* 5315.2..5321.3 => 14.5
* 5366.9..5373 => 16.7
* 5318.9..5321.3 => 12.7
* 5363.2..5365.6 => 13.6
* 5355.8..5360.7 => 17.8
